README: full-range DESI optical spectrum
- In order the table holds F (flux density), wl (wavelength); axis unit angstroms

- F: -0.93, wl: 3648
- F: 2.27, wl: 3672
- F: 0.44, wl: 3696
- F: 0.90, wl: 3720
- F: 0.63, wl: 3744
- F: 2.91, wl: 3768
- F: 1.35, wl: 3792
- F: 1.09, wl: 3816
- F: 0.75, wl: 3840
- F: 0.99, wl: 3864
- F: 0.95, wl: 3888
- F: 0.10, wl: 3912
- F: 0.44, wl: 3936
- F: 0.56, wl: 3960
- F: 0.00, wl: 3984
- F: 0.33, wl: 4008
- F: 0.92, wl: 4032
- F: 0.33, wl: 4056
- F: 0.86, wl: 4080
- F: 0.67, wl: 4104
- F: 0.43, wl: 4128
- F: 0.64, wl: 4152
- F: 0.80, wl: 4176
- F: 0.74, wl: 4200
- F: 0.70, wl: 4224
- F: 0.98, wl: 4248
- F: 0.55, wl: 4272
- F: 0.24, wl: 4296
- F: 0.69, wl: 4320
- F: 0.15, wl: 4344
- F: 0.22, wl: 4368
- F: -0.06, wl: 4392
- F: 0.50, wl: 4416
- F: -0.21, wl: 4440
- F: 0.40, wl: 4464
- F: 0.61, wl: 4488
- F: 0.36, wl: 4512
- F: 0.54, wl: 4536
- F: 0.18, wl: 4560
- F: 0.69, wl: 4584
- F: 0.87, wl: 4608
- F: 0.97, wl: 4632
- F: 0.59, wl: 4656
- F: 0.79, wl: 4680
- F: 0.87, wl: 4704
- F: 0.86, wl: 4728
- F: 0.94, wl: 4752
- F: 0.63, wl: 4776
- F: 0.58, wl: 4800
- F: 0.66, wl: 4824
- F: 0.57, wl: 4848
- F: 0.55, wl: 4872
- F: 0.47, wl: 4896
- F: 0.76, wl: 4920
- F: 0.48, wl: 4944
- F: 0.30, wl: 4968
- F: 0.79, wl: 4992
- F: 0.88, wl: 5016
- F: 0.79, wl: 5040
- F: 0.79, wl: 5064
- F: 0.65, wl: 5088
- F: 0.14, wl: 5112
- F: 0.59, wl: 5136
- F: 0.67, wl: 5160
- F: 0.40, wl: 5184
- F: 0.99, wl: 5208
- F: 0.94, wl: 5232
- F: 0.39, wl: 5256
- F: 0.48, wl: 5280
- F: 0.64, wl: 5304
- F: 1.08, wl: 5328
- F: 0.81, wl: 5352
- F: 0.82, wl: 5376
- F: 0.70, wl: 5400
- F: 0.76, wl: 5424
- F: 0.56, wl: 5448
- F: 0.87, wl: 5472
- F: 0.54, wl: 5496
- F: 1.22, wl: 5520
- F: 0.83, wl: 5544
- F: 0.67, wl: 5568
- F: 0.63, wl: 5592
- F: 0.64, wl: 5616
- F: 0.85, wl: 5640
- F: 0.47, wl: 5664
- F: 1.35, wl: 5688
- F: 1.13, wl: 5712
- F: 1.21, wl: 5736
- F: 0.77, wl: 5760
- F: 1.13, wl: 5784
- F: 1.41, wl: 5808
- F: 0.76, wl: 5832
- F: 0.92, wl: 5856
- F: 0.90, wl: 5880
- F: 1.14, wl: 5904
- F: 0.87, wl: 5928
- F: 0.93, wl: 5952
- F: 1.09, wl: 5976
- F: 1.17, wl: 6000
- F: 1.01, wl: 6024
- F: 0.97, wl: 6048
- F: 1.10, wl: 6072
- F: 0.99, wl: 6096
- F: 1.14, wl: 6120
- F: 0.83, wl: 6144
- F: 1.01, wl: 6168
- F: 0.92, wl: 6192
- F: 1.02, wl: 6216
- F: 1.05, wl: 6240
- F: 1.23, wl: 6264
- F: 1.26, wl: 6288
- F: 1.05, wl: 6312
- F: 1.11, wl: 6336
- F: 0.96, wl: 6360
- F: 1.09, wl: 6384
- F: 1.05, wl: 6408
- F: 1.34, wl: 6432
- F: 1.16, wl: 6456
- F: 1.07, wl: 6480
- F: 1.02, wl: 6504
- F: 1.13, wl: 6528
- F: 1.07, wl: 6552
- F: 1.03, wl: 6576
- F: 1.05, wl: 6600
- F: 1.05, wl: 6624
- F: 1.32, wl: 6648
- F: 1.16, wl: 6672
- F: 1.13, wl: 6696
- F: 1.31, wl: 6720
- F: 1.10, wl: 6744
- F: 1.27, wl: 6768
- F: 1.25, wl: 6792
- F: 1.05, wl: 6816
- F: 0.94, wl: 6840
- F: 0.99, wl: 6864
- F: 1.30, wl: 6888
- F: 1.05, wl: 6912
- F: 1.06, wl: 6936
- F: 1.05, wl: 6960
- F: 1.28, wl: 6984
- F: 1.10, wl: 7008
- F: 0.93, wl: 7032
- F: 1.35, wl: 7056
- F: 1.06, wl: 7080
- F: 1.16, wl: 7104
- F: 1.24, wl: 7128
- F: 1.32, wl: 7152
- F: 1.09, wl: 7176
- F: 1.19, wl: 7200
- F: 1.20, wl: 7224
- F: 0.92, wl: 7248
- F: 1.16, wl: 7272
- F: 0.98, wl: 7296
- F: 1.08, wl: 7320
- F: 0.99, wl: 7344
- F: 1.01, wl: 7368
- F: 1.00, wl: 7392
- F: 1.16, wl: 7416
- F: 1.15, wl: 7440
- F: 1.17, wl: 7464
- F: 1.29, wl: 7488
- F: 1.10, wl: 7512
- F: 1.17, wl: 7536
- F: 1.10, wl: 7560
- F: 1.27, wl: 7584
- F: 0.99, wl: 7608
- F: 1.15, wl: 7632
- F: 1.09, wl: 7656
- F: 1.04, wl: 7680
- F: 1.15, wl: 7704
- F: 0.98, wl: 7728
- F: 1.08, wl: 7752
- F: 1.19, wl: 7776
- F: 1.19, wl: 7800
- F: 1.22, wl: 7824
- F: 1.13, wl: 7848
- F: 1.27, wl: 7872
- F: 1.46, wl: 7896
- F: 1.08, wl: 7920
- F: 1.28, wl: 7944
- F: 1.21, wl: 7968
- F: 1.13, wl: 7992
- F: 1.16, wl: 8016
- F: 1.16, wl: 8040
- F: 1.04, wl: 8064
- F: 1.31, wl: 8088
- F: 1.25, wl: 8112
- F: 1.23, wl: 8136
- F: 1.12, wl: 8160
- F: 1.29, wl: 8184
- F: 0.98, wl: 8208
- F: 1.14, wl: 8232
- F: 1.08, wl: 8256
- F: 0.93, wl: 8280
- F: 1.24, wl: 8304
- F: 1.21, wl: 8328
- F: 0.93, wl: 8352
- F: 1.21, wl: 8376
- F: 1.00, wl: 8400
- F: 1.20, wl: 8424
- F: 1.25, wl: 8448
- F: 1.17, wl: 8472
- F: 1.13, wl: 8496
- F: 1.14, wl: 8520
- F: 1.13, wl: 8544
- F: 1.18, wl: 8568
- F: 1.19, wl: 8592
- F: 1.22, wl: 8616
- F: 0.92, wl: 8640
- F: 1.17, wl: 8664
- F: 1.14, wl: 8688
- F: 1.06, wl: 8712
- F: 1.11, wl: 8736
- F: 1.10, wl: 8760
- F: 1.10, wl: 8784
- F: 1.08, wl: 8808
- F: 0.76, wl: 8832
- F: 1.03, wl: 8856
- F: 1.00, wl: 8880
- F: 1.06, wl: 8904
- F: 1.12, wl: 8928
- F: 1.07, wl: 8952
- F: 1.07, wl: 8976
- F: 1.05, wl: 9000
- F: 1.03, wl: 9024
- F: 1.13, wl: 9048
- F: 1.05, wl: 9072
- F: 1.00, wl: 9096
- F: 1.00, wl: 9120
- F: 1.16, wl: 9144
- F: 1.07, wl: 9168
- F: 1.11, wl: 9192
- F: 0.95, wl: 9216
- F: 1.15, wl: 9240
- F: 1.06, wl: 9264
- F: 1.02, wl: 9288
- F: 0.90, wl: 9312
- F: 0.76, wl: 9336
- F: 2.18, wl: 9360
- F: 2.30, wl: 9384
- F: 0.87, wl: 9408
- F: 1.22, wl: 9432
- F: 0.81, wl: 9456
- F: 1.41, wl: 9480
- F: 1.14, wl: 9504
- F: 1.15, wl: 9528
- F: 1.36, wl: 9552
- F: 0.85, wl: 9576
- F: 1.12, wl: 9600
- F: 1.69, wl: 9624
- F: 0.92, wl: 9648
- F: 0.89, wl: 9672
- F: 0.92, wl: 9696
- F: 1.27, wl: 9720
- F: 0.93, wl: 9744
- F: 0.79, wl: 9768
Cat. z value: 0.43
